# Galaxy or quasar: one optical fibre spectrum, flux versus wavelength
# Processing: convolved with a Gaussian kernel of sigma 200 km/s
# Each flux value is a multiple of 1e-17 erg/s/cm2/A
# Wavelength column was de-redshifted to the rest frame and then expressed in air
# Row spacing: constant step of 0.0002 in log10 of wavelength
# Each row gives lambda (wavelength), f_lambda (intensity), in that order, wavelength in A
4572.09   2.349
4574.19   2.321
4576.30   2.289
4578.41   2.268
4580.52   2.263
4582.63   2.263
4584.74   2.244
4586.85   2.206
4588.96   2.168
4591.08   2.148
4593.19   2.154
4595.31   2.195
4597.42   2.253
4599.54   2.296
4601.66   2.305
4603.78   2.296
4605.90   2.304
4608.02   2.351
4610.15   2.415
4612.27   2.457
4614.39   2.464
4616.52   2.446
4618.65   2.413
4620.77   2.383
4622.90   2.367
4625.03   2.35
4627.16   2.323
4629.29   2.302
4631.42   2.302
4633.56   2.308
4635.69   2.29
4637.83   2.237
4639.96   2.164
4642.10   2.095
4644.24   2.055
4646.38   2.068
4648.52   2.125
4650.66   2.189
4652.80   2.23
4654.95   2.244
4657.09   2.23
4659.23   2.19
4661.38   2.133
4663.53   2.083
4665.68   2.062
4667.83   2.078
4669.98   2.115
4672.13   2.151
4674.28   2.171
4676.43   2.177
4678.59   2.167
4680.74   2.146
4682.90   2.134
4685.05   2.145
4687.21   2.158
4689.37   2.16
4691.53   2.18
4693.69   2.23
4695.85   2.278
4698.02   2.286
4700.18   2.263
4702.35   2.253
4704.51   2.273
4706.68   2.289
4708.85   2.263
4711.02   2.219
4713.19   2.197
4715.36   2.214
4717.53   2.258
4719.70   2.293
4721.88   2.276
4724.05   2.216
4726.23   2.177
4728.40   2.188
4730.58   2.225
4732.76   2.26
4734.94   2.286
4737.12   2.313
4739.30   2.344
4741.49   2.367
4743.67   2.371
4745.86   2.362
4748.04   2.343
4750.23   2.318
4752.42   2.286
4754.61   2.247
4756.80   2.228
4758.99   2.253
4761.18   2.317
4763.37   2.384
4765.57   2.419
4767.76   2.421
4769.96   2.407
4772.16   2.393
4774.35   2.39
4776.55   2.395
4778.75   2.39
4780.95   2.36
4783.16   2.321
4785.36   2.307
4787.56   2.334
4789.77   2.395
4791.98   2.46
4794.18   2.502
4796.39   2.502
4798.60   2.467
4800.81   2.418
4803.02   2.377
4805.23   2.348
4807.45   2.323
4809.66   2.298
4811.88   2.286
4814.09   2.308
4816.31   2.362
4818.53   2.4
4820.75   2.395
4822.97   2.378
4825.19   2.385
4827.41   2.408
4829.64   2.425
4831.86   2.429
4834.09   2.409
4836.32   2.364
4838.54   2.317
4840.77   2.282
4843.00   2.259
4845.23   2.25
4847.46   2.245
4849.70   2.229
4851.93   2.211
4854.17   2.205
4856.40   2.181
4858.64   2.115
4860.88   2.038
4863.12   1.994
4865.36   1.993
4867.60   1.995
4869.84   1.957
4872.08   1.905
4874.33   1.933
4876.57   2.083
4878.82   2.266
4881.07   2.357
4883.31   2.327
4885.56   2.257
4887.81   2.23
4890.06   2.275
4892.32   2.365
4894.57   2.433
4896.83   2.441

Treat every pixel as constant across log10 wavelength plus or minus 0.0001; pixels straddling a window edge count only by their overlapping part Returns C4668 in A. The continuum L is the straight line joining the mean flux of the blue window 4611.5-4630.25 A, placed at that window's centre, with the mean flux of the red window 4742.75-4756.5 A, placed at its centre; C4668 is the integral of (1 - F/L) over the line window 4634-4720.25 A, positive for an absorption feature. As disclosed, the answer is 6.17 A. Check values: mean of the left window 2.39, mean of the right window 2.31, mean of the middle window 2.19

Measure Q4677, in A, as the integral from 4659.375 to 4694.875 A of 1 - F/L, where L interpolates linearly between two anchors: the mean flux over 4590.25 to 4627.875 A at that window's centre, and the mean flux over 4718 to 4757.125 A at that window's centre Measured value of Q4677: 2.5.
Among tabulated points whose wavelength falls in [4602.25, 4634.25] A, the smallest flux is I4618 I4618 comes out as 2.296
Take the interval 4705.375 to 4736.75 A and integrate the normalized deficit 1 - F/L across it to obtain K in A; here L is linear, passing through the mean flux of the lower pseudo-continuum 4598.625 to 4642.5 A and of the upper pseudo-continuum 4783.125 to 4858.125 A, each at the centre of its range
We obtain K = 1.3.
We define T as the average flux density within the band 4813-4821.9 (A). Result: 2.37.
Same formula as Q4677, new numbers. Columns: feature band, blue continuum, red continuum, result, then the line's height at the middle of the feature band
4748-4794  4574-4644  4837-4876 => -3.6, 2.18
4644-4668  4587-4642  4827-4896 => 1.5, 2.29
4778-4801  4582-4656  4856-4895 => -2.3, 2.19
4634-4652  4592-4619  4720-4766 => 1.3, 2.32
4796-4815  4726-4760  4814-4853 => -0.4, 2.32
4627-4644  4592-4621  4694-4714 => 0.5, 2.31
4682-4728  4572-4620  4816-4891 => 0.9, 2.27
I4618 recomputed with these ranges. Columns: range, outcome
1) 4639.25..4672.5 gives 2.055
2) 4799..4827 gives 2.286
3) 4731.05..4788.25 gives 2.228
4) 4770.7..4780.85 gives 2.39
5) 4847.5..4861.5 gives 2.038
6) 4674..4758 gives 2.134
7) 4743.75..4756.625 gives 2.247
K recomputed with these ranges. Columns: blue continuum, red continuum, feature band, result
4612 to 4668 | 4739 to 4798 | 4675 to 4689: 0.78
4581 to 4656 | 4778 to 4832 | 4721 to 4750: 0.65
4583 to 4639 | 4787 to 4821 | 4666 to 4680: 1.16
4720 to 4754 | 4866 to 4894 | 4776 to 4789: -0.59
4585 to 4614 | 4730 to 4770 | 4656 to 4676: 1.40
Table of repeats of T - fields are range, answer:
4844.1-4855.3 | 2.23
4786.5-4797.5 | 2.44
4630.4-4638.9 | 2.28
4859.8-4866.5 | 2.01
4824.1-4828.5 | 2.4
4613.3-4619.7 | 2.44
